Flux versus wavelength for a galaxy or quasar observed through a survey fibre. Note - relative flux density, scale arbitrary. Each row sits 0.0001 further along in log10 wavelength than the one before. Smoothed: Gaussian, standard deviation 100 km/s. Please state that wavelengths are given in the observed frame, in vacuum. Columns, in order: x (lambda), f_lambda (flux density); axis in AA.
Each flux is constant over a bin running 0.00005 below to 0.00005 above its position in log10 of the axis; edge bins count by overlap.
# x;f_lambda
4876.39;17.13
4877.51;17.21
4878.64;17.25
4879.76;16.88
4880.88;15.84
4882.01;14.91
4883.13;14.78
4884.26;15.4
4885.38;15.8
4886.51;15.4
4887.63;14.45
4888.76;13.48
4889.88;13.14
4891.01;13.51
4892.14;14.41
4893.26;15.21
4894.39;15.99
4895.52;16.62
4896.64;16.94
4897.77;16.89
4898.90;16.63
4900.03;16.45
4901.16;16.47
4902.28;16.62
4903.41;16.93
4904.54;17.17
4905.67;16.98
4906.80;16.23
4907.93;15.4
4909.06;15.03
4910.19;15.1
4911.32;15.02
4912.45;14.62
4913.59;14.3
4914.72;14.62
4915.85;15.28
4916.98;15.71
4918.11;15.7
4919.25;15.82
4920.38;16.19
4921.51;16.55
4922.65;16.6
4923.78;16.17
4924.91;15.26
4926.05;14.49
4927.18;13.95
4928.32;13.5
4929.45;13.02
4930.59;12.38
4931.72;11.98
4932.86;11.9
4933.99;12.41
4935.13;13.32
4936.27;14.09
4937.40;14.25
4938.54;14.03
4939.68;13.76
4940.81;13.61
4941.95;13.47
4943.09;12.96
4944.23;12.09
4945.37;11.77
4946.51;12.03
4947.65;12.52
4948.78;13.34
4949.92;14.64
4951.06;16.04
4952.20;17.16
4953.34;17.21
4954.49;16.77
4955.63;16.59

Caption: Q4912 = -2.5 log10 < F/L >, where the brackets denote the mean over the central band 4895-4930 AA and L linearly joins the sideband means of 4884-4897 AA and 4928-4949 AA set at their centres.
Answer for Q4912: -0.12 mag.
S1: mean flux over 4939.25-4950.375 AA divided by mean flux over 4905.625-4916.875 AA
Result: 0.9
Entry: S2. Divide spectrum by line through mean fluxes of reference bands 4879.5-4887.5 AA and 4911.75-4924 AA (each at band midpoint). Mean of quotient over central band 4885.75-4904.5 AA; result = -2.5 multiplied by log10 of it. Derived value -0.01 mag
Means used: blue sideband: 15.5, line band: 15.6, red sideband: 15.6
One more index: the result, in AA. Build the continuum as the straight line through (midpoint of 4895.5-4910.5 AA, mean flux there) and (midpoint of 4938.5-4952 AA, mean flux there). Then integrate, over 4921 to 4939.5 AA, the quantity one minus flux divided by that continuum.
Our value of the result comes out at 0.7 AA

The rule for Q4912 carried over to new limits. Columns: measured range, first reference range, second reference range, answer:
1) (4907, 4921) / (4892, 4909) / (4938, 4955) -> 0.029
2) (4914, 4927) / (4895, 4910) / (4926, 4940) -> -0.076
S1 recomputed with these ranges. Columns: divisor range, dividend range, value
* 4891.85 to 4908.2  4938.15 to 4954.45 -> 0.85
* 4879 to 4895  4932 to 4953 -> 0.90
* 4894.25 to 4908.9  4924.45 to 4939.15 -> 0.81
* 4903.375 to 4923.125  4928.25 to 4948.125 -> 0.82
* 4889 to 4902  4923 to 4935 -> 0.87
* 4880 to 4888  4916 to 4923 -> 1.05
